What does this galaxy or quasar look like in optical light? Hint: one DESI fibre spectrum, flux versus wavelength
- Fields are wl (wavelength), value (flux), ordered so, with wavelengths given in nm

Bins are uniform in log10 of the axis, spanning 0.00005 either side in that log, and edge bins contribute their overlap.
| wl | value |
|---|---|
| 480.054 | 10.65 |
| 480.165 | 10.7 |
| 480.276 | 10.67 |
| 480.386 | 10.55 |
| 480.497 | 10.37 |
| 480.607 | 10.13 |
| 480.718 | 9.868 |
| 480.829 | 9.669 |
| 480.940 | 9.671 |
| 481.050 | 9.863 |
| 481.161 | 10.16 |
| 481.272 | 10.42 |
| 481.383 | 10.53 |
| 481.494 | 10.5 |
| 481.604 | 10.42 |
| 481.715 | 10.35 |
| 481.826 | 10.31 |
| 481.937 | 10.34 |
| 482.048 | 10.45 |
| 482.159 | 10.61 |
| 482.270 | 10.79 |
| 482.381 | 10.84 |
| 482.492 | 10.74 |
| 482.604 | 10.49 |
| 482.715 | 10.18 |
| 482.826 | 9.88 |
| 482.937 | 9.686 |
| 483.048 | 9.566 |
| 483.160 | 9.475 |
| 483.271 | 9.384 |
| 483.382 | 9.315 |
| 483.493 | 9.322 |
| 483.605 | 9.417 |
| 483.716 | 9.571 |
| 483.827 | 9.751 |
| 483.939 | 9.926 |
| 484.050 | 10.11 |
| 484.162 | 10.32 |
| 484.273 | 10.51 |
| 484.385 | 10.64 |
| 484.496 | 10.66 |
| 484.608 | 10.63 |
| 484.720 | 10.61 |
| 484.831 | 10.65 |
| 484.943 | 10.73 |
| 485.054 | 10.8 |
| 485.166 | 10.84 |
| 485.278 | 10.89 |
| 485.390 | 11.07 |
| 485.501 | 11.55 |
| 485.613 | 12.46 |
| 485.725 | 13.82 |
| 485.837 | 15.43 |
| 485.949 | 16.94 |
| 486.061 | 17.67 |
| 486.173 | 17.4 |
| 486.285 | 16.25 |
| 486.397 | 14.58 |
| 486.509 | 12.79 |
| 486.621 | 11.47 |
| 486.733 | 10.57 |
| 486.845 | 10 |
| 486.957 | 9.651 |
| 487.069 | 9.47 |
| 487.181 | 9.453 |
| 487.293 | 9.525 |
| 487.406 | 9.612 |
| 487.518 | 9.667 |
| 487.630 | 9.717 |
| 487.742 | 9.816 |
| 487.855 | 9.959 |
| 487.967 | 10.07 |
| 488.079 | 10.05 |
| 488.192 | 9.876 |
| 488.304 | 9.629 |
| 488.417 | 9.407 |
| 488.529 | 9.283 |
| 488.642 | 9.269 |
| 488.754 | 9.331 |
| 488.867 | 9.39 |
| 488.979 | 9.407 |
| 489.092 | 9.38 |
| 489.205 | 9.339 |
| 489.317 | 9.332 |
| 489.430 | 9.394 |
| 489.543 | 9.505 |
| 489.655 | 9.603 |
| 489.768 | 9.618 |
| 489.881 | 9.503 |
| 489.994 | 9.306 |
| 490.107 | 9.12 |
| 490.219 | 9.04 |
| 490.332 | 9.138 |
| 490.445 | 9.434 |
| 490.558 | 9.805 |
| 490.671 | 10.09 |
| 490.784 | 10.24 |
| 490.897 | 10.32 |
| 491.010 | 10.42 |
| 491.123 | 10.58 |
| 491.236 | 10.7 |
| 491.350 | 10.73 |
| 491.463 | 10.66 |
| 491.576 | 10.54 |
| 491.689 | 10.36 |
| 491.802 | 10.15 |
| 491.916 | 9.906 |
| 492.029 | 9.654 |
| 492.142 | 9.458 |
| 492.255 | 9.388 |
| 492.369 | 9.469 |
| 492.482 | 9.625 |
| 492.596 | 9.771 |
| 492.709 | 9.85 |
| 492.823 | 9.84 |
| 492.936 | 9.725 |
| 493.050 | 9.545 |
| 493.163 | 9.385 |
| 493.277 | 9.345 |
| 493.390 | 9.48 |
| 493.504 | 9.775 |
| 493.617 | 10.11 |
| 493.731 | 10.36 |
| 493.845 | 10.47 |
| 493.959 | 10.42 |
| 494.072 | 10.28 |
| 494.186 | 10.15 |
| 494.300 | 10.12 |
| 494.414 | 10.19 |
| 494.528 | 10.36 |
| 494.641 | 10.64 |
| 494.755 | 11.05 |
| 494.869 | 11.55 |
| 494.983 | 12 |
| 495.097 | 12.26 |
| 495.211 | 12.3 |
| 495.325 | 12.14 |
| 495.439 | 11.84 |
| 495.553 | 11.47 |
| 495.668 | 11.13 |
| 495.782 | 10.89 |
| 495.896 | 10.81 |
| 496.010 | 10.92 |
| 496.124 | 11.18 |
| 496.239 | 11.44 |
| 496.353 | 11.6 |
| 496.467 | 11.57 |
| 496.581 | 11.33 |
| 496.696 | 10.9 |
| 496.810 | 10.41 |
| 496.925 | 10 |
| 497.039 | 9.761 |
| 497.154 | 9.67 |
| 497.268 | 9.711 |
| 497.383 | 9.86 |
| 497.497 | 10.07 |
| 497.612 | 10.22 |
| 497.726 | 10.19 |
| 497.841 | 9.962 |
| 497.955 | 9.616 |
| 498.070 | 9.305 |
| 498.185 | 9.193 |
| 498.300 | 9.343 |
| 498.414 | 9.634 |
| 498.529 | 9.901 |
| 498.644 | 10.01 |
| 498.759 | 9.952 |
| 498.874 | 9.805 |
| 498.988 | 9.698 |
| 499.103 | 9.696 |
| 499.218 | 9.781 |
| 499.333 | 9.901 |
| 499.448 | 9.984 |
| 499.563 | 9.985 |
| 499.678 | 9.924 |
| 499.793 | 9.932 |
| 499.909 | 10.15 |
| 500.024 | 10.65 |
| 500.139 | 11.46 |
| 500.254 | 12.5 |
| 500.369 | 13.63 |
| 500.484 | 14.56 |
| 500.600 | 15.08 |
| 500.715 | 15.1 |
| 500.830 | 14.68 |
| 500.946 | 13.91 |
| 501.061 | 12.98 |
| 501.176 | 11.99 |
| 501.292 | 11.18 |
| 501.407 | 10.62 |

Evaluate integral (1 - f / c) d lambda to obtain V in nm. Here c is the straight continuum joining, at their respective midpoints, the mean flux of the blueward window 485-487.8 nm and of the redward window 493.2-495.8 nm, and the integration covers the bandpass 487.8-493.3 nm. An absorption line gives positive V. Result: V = 0.80 nm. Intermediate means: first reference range 12.1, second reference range 10.8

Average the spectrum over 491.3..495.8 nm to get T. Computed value 10.4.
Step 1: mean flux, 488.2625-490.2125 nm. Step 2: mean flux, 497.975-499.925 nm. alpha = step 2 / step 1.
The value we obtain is 1.04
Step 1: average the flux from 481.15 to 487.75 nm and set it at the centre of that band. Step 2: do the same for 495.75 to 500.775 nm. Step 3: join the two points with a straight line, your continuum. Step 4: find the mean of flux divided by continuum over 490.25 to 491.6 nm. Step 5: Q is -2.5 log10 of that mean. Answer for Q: 0.07 mag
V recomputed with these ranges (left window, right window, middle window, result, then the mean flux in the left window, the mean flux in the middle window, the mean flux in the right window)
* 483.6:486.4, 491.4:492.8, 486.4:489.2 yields 0.32 nm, 12.1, 9.95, 9.9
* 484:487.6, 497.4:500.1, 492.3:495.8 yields 0.02 nm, 11.8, 10.5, 9.88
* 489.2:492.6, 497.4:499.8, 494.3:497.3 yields -0.37 nm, 9.82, 11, 9.82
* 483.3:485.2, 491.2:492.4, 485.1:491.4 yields -0.36 nm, 10.2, 10.7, 10.1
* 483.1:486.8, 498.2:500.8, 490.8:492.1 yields 0.11 nm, 11.7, 10.4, 11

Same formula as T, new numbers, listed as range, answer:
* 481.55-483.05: 10.4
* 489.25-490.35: 9.37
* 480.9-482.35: 10.4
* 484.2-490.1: 10.9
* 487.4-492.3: 9.76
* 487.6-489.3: 9.59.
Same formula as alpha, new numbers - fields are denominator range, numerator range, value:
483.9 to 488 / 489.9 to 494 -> 0.86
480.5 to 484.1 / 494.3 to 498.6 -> 1.06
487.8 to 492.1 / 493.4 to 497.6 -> 1.10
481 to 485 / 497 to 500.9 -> 1.05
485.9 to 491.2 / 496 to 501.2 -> 1.04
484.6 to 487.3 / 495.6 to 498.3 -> 0.85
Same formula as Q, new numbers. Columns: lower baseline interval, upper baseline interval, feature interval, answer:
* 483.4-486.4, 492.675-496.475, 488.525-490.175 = 0.205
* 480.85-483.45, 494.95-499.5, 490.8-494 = 0.040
